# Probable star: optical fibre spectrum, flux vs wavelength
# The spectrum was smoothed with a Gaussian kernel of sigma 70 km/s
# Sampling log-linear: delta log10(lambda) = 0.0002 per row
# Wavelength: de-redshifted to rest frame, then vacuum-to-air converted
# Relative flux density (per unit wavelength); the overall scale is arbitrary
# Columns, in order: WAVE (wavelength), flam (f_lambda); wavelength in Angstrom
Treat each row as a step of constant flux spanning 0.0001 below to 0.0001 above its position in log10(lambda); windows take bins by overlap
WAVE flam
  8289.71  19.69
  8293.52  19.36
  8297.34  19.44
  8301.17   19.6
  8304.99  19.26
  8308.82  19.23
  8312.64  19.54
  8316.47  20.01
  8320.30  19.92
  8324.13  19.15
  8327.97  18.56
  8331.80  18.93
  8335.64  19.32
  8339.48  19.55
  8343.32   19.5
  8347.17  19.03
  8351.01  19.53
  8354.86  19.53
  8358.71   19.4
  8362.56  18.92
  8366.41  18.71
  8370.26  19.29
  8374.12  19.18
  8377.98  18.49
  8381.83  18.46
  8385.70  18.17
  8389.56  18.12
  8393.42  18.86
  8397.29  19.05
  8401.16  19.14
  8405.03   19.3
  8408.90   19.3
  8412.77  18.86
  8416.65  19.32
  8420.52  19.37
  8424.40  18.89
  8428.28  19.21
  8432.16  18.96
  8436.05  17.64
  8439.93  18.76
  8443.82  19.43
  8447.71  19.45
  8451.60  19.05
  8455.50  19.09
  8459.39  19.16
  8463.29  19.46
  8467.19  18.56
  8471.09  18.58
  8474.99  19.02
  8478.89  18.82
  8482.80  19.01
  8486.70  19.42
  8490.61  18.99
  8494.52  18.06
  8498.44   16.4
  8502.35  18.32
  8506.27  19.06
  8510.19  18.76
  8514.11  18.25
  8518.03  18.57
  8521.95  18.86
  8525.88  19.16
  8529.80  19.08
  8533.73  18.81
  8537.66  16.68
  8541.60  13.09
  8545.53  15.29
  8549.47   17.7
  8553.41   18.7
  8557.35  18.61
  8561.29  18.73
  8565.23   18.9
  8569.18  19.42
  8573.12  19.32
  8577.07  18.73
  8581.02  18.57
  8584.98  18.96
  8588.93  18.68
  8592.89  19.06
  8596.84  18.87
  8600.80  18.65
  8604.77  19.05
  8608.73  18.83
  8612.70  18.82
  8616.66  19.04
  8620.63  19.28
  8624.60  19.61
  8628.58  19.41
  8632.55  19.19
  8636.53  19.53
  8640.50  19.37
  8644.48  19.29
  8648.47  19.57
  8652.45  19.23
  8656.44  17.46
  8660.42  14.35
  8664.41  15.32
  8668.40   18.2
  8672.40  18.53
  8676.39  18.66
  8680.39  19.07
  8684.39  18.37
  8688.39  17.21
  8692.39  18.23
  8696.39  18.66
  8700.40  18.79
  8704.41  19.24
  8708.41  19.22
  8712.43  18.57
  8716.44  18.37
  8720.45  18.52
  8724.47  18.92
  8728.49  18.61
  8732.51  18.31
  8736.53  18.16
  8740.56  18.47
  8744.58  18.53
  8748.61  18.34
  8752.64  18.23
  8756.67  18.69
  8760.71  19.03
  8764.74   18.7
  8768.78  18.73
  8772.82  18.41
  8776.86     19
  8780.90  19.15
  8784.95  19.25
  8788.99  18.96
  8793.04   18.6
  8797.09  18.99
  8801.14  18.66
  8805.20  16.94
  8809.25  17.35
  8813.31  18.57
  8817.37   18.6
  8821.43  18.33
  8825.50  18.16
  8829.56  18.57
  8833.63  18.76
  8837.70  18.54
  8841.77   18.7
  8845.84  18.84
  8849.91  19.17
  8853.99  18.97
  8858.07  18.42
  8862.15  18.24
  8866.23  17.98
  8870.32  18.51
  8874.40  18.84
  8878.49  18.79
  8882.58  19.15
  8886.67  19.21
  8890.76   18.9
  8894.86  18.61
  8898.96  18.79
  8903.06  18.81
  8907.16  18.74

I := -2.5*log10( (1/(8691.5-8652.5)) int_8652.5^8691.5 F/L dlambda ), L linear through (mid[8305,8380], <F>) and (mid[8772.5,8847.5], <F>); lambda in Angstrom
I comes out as 0.07 mag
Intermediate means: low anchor 19.3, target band 17.6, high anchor 18.5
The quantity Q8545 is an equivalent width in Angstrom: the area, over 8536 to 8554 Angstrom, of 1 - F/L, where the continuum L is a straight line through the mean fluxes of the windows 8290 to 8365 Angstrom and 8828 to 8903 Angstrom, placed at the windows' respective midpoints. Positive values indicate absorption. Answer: 2.8 Angstrom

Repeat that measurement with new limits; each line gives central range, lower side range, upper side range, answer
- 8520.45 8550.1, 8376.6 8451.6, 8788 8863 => 2.34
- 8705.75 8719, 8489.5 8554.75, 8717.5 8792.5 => -0.16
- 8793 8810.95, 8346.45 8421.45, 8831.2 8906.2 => 0.67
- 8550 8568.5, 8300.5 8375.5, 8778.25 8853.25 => 0.26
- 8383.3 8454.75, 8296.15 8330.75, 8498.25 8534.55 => 0.22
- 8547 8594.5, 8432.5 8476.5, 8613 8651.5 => 1.12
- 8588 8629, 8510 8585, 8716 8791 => -1.57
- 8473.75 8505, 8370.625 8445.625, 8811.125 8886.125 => 0.54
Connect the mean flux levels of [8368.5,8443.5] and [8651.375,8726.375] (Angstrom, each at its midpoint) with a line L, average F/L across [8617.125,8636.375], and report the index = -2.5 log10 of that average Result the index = -0.061 mag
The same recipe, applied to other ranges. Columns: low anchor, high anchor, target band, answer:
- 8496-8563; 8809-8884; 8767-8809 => -0.010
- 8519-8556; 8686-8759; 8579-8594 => -0.060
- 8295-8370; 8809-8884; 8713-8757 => 0.016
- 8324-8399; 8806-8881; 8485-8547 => 0.053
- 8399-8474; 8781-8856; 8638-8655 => -0.030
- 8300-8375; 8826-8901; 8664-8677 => 0.063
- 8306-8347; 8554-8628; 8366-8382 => 0.023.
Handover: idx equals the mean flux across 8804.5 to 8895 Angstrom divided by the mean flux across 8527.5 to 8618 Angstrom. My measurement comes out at 1.01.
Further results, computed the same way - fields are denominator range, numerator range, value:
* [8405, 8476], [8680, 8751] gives 0.97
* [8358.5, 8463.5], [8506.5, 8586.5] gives 0.96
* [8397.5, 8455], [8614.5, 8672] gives 0.97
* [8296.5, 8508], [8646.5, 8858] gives 0.97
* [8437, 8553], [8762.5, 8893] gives 1.01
